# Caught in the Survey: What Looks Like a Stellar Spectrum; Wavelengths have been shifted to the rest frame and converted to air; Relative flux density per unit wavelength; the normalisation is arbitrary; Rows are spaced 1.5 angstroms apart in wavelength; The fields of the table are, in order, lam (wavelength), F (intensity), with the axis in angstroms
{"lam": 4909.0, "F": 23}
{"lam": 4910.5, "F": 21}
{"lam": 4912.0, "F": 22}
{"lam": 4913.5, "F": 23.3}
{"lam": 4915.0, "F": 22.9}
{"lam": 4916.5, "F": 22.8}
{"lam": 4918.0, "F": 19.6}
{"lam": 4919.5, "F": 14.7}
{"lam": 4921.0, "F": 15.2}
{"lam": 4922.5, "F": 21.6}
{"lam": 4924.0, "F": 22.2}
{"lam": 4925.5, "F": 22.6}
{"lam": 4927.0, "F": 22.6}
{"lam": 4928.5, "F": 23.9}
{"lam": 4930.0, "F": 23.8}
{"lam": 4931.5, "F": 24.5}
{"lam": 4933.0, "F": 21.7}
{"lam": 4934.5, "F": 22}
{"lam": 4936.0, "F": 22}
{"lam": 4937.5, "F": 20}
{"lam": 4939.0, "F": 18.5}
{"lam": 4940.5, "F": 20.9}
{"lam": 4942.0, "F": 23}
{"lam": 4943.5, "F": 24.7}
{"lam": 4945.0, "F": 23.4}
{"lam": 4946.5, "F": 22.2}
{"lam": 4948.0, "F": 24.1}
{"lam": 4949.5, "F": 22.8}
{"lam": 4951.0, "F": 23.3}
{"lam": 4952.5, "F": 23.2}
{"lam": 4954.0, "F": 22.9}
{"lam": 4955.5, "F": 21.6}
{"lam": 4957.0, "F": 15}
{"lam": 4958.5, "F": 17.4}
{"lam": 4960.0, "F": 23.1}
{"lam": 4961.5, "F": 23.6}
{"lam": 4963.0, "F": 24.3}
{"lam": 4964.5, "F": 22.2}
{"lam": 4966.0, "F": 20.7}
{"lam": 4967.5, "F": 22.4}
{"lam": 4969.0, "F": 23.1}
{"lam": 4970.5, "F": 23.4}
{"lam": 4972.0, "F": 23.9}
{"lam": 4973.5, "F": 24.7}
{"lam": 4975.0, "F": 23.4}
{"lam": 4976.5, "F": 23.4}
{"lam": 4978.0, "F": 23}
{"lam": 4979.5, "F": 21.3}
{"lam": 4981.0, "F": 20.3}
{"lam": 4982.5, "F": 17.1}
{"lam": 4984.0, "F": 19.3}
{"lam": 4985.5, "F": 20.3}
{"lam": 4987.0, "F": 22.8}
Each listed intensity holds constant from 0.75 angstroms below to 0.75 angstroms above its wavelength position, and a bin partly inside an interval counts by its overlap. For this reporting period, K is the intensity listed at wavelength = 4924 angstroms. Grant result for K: 22.2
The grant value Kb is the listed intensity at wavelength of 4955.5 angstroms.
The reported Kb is 21.6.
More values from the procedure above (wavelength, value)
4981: 20.3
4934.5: 22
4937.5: 20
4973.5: 24.7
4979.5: 21.3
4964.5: 22.2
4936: 22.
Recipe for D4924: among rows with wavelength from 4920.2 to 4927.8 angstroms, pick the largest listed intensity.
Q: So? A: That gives 22.6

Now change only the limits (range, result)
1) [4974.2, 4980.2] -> 23.4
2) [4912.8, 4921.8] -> 23.3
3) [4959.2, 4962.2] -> 23.6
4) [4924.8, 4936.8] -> 24.5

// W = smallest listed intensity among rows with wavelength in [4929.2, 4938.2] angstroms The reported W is 20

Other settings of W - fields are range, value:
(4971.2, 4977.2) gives 23.4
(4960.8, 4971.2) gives 20.7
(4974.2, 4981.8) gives 20.3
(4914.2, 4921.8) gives 14.7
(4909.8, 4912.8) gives 21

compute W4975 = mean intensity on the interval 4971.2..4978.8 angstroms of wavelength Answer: 23.7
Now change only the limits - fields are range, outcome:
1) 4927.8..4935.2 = 23.2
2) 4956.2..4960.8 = 18.6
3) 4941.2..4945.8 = 23.7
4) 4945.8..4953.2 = 23.1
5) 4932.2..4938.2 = 21.5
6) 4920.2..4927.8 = 20.8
